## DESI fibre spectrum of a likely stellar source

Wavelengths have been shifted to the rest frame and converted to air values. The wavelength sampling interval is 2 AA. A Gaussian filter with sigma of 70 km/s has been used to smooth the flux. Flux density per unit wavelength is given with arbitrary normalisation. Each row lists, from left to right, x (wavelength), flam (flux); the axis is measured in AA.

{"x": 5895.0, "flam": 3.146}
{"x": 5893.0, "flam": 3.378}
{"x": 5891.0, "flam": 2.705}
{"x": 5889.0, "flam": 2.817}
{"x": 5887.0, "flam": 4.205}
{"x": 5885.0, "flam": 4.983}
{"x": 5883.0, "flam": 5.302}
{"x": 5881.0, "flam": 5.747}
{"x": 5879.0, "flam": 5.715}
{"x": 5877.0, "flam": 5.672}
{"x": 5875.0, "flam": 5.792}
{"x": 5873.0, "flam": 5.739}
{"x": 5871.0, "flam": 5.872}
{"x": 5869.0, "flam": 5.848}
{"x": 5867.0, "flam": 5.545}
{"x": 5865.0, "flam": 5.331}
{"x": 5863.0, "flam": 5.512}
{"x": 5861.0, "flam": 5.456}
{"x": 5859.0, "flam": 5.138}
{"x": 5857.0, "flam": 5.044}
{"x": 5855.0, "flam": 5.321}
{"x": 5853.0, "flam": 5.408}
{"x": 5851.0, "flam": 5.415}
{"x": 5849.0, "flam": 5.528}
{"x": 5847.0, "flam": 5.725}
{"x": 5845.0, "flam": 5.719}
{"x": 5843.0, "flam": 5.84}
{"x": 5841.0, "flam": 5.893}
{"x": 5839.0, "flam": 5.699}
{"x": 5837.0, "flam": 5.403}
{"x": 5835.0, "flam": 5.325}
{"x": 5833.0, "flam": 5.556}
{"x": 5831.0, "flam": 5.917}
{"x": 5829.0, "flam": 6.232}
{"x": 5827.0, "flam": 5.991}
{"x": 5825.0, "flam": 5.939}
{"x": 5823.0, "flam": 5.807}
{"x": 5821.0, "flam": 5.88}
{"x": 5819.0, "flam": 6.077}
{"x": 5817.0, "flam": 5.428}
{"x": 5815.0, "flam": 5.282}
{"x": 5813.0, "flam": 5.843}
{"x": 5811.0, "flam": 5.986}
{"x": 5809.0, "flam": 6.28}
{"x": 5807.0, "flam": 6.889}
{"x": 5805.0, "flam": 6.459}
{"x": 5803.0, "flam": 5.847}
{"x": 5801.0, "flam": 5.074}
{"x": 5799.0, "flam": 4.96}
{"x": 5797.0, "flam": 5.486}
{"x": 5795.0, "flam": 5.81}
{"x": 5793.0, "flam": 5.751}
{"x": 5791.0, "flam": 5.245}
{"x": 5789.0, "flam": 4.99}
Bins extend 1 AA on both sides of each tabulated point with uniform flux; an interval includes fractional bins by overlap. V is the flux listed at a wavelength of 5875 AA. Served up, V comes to 5.792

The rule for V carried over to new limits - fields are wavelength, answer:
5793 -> 5.751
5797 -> 5.486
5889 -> 2.817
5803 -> 5.847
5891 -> 2.705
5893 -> 3.378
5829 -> 6.232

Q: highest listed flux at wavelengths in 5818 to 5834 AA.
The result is 6.232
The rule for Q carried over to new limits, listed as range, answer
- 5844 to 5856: 5.725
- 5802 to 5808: 6.889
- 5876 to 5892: 5.747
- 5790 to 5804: 5.847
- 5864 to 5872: 5.872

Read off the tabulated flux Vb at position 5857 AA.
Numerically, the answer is 5.044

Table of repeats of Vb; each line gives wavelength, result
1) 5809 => 6.28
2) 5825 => 5.939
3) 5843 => 5.84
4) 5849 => 5.528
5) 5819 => 6.077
